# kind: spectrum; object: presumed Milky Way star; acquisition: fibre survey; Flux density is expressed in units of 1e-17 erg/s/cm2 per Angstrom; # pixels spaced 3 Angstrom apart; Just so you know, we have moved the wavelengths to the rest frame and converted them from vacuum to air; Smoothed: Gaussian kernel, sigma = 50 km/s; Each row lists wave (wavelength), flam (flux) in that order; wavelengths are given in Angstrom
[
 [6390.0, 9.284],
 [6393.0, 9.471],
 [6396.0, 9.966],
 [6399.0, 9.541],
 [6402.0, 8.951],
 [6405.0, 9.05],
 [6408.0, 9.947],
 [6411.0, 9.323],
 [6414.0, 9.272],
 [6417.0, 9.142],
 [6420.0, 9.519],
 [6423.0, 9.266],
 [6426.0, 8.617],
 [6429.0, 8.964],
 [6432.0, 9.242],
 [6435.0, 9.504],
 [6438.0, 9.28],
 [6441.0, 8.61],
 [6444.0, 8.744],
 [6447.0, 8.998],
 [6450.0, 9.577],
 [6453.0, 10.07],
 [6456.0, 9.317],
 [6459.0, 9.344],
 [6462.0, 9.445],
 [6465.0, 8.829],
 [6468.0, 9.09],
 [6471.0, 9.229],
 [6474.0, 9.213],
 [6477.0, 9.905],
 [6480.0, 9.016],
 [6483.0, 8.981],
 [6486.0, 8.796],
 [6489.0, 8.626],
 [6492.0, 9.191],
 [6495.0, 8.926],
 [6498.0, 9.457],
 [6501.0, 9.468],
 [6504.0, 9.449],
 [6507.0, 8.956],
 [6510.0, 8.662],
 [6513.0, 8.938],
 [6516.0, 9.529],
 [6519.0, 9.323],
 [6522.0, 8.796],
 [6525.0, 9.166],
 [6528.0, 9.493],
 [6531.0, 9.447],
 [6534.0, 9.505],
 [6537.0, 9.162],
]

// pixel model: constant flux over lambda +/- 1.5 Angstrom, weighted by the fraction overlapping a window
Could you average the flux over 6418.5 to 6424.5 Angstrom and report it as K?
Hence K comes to 9.39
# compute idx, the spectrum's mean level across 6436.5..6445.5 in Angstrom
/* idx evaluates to 8.88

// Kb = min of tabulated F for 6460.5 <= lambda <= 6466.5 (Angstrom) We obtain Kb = 8.829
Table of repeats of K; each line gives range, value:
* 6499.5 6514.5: 9.09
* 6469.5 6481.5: 9.34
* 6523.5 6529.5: 9.33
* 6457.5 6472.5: 9.19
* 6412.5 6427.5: 9.16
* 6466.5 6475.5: 9.18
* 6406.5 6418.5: 9.42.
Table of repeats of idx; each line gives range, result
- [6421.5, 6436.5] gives 9.12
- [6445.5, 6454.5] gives 9.55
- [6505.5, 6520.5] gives 9.08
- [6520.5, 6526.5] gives 8.98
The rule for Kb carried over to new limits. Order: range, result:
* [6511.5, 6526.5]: 8.796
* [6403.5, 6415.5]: 9.05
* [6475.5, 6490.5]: 8.626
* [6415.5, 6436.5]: 8.617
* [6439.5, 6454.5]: 8.61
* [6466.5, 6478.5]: 9.09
